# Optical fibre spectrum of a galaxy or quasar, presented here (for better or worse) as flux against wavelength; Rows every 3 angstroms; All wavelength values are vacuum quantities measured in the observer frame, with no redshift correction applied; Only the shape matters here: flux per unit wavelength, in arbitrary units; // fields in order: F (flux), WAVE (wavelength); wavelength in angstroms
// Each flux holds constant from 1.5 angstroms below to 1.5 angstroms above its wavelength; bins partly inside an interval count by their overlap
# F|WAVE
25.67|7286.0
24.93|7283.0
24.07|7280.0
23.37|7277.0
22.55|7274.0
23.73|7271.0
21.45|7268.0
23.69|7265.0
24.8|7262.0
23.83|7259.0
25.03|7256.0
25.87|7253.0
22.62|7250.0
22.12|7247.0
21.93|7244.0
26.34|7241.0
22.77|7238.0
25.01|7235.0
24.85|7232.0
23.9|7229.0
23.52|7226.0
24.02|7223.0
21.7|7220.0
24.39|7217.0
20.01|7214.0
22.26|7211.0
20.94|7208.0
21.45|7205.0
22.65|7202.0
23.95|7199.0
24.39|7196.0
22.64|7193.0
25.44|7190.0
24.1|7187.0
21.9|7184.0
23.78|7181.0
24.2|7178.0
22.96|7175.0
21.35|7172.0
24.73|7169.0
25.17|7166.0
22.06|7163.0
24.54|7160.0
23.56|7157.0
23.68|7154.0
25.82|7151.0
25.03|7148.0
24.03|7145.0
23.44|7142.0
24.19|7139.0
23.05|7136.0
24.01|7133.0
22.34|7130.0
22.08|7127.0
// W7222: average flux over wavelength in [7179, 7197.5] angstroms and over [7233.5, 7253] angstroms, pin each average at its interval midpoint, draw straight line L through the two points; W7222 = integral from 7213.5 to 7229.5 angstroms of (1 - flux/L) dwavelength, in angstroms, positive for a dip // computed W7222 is 0.43 angstroms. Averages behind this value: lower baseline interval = 23.7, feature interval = 23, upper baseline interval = 23.6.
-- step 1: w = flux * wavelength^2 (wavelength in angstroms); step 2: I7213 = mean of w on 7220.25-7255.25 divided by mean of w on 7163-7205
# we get 1.0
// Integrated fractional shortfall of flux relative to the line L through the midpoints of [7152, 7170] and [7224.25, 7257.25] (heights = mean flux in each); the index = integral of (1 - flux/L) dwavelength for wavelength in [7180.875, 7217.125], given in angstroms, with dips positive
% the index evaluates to 1.8 angstroms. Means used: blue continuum 24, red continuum 24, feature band 22.8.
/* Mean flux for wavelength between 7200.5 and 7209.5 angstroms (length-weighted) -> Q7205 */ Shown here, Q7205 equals 21.7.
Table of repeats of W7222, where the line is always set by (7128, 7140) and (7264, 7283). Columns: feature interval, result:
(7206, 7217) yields 0.83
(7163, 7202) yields -0.53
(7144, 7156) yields -0.68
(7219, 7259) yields -0.98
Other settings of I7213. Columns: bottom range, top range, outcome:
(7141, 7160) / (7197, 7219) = 0.93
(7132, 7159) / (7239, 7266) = 1.03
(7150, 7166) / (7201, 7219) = 0.93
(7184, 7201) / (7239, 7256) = 1.01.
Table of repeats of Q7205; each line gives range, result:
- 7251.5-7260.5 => 24.9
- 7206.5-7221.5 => 21.9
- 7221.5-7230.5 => 23.8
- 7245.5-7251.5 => 22.4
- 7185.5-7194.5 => 24.1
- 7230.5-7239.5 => 24.2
